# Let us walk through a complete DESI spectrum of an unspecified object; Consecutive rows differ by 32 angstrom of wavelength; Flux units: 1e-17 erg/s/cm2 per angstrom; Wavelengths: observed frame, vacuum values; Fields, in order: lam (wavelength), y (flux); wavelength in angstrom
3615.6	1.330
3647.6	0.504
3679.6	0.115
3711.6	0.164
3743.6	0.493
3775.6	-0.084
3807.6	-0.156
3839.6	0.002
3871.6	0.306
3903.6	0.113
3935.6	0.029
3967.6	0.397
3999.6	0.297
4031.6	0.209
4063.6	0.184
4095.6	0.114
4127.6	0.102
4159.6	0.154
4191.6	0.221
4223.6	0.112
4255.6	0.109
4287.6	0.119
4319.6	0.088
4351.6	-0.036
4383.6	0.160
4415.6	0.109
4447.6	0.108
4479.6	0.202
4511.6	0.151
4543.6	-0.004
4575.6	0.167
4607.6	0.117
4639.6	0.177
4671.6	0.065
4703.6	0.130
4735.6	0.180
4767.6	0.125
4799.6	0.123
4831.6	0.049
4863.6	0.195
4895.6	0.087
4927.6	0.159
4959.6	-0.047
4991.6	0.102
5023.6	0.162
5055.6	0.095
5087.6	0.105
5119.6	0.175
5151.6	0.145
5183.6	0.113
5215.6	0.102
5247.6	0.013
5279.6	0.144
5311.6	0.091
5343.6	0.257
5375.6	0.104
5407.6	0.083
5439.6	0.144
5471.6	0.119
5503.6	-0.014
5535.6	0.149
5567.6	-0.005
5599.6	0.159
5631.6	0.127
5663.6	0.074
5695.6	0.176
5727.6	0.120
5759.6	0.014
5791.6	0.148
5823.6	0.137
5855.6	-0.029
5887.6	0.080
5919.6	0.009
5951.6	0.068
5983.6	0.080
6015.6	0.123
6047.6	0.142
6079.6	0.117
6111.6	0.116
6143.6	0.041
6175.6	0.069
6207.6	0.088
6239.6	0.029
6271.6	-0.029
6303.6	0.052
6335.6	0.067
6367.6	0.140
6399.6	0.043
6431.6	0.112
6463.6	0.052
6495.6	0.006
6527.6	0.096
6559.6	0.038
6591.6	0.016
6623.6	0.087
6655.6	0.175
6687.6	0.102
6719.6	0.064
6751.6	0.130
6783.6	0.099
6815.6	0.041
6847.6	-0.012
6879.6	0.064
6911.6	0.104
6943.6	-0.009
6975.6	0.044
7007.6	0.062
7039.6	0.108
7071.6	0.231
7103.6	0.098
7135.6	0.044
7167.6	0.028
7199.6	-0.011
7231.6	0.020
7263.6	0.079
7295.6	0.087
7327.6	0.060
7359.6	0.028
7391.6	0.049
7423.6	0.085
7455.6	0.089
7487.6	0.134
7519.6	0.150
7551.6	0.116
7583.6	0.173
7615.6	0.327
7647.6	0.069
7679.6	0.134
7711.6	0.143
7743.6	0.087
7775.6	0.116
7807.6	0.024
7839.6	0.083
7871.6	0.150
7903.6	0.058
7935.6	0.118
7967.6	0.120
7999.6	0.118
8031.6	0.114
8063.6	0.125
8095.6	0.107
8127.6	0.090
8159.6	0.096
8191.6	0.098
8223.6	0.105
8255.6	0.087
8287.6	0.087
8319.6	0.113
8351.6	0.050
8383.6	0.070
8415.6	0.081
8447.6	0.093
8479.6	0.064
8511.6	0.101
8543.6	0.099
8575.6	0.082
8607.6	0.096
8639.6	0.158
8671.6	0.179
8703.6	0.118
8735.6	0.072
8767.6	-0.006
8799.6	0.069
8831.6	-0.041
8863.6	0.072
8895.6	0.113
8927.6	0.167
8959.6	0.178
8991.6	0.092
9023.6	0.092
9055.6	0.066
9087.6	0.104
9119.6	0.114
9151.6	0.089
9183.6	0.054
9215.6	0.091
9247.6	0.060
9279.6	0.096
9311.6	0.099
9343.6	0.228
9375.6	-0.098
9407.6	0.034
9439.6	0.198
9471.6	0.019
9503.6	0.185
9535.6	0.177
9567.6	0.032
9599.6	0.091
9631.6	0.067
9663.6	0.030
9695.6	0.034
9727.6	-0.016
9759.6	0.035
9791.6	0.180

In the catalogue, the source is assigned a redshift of 0.90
